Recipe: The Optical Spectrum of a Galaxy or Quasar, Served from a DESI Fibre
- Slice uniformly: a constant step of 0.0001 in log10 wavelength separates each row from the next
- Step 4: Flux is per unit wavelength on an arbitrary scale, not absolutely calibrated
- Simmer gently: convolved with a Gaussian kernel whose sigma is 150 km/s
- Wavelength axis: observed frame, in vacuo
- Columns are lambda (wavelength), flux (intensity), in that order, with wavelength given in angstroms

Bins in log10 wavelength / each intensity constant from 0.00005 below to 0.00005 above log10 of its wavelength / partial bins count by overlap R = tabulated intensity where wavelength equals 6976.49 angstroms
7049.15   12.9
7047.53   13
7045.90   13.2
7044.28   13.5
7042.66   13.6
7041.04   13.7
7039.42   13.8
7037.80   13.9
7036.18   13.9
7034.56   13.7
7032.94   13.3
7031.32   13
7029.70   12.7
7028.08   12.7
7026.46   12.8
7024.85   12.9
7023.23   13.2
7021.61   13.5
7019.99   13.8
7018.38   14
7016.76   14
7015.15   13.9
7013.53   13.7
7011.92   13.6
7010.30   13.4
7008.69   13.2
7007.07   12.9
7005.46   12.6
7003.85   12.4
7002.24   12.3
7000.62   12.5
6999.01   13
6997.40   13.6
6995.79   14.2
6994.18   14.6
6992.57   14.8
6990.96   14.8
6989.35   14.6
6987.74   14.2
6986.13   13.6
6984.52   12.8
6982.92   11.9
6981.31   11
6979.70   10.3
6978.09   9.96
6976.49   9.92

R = 9.92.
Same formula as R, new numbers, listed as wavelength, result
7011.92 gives 13.6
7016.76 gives 14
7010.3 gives 13.4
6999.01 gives 13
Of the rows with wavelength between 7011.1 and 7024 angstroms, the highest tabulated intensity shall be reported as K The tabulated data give 14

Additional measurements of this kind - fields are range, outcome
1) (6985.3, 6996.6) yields 14.8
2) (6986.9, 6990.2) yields 14.6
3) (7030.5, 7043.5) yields 13.9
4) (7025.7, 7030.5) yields 12.8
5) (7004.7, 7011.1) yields 13.4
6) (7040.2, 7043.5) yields 13.7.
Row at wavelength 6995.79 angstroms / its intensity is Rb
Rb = 14.2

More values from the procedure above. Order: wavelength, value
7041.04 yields 13.7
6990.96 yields 14.8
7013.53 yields 13.7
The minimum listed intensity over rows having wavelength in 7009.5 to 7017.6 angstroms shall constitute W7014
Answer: 13.4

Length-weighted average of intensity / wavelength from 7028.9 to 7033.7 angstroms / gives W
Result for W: 13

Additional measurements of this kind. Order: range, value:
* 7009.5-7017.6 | 13.7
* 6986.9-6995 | 14.6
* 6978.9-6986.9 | 11.9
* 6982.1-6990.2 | 13.4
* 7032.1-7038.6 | 13.7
